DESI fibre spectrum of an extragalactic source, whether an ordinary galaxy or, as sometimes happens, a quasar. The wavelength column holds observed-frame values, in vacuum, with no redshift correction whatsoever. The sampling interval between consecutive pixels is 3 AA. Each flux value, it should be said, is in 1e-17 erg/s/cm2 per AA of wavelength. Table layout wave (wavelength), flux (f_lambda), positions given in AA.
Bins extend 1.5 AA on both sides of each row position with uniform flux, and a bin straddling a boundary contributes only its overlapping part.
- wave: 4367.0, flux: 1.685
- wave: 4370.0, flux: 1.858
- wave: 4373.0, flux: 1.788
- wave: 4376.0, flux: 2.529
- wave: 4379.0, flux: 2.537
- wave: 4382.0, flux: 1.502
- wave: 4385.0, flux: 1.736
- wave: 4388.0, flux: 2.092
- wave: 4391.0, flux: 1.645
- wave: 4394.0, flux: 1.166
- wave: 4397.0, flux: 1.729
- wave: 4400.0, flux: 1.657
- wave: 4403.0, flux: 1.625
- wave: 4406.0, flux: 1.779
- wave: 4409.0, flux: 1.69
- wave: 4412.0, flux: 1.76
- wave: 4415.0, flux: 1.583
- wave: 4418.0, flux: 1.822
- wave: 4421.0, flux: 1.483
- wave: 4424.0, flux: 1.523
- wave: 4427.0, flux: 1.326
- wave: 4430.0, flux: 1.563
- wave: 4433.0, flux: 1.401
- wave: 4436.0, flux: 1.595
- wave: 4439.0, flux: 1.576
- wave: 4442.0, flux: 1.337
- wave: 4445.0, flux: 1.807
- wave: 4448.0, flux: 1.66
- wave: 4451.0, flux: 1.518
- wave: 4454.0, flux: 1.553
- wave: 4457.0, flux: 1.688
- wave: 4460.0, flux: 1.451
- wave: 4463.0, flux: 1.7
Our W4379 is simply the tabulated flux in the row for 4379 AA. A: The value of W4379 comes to 2.537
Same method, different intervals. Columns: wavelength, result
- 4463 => 1.7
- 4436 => 1.595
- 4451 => 1.518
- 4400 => 1.657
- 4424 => 1.523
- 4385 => 1.736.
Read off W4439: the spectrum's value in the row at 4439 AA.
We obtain 1.576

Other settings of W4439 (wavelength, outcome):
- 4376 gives 2.529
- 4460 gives 1.451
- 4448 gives 1.66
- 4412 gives 1.76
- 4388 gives 2.092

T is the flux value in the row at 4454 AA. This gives 1.553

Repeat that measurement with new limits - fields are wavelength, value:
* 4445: 1.807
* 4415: 1.583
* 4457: 1.688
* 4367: 1.685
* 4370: 1.858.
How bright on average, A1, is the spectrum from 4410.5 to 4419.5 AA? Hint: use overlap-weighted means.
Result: 1.72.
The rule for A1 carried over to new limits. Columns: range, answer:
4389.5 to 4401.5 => 1.55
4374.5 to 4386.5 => 2.08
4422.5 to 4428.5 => 1.42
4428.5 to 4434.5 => 1.48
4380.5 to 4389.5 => 1.78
